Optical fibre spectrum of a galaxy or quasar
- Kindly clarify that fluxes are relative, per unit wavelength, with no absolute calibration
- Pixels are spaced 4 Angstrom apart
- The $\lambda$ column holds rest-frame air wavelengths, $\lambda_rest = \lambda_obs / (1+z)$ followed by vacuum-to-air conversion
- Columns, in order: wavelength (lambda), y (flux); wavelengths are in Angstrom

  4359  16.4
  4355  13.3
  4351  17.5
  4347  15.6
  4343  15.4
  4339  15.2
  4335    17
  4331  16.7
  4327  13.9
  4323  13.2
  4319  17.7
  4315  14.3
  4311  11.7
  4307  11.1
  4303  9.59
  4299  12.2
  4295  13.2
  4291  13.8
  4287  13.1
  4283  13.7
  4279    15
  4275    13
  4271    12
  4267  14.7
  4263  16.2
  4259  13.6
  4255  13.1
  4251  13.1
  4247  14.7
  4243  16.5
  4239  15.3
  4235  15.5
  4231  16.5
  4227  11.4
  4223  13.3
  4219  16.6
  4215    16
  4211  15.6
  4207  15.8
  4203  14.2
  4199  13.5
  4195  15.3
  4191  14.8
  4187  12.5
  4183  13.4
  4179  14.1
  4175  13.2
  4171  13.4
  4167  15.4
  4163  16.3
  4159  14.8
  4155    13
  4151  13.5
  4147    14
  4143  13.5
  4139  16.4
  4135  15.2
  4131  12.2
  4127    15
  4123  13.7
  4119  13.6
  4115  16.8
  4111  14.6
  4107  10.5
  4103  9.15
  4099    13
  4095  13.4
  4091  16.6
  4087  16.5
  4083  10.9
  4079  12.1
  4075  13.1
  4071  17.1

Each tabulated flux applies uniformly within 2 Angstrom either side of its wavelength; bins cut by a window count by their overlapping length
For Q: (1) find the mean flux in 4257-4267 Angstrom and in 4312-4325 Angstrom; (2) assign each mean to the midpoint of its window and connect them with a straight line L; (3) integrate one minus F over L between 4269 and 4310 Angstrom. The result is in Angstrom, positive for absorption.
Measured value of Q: 6.1 Angstrom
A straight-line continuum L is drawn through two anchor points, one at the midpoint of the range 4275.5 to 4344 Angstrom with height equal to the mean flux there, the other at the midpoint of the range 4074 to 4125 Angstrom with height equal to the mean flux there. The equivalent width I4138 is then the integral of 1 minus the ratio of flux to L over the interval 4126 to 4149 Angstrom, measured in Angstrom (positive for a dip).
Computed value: -1.5 Angstrom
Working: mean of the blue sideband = 13.4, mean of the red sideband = 13.9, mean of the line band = 14.4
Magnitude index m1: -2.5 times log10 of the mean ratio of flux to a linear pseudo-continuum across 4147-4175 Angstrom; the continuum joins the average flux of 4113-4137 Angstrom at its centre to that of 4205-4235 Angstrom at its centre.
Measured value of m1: 0.03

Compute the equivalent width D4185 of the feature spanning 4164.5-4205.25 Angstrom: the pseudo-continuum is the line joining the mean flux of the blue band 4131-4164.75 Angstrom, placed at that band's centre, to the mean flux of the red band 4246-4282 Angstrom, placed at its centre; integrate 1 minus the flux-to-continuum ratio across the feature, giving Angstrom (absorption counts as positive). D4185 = 0.7 Angstrom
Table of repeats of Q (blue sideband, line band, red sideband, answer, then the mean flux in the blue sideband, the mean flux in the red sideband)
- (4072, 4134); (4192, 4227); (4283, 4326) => -4.1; 13.5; 13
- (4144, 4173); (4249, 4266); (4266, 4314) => -1.2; 14.3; 12.7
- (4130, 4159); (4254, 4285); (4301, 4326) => -1.6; 14.1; 13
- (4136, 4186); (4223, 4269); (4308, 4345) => 0.1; 14.2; 14.9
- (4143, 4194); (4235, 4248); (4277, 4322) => -1.9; 14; 13.2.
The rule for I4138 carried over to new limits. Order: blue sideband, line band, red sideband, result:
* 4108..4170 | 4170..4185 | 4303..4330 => 0.7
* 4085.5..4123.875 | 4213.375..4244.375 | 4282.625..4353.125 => -2.4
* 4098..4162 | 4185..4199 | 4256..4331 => -0.5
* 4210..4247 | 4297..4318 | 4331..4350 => 4.9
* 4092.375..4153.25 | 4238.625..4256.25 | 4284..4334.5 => -1.3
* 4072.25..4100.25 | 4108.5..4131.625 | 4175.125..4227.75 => -0.7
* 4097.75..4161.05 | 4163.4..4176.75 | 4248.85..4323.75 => -0.7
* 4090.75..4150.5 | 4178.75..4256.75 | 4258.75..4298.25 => -4.5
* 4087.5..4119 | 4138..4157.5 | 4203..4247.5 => 0.3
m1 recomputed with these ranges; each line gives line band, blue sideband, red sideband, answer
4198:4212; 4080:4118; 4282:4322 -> -0.122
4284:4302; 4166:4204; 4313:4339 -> 0.169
